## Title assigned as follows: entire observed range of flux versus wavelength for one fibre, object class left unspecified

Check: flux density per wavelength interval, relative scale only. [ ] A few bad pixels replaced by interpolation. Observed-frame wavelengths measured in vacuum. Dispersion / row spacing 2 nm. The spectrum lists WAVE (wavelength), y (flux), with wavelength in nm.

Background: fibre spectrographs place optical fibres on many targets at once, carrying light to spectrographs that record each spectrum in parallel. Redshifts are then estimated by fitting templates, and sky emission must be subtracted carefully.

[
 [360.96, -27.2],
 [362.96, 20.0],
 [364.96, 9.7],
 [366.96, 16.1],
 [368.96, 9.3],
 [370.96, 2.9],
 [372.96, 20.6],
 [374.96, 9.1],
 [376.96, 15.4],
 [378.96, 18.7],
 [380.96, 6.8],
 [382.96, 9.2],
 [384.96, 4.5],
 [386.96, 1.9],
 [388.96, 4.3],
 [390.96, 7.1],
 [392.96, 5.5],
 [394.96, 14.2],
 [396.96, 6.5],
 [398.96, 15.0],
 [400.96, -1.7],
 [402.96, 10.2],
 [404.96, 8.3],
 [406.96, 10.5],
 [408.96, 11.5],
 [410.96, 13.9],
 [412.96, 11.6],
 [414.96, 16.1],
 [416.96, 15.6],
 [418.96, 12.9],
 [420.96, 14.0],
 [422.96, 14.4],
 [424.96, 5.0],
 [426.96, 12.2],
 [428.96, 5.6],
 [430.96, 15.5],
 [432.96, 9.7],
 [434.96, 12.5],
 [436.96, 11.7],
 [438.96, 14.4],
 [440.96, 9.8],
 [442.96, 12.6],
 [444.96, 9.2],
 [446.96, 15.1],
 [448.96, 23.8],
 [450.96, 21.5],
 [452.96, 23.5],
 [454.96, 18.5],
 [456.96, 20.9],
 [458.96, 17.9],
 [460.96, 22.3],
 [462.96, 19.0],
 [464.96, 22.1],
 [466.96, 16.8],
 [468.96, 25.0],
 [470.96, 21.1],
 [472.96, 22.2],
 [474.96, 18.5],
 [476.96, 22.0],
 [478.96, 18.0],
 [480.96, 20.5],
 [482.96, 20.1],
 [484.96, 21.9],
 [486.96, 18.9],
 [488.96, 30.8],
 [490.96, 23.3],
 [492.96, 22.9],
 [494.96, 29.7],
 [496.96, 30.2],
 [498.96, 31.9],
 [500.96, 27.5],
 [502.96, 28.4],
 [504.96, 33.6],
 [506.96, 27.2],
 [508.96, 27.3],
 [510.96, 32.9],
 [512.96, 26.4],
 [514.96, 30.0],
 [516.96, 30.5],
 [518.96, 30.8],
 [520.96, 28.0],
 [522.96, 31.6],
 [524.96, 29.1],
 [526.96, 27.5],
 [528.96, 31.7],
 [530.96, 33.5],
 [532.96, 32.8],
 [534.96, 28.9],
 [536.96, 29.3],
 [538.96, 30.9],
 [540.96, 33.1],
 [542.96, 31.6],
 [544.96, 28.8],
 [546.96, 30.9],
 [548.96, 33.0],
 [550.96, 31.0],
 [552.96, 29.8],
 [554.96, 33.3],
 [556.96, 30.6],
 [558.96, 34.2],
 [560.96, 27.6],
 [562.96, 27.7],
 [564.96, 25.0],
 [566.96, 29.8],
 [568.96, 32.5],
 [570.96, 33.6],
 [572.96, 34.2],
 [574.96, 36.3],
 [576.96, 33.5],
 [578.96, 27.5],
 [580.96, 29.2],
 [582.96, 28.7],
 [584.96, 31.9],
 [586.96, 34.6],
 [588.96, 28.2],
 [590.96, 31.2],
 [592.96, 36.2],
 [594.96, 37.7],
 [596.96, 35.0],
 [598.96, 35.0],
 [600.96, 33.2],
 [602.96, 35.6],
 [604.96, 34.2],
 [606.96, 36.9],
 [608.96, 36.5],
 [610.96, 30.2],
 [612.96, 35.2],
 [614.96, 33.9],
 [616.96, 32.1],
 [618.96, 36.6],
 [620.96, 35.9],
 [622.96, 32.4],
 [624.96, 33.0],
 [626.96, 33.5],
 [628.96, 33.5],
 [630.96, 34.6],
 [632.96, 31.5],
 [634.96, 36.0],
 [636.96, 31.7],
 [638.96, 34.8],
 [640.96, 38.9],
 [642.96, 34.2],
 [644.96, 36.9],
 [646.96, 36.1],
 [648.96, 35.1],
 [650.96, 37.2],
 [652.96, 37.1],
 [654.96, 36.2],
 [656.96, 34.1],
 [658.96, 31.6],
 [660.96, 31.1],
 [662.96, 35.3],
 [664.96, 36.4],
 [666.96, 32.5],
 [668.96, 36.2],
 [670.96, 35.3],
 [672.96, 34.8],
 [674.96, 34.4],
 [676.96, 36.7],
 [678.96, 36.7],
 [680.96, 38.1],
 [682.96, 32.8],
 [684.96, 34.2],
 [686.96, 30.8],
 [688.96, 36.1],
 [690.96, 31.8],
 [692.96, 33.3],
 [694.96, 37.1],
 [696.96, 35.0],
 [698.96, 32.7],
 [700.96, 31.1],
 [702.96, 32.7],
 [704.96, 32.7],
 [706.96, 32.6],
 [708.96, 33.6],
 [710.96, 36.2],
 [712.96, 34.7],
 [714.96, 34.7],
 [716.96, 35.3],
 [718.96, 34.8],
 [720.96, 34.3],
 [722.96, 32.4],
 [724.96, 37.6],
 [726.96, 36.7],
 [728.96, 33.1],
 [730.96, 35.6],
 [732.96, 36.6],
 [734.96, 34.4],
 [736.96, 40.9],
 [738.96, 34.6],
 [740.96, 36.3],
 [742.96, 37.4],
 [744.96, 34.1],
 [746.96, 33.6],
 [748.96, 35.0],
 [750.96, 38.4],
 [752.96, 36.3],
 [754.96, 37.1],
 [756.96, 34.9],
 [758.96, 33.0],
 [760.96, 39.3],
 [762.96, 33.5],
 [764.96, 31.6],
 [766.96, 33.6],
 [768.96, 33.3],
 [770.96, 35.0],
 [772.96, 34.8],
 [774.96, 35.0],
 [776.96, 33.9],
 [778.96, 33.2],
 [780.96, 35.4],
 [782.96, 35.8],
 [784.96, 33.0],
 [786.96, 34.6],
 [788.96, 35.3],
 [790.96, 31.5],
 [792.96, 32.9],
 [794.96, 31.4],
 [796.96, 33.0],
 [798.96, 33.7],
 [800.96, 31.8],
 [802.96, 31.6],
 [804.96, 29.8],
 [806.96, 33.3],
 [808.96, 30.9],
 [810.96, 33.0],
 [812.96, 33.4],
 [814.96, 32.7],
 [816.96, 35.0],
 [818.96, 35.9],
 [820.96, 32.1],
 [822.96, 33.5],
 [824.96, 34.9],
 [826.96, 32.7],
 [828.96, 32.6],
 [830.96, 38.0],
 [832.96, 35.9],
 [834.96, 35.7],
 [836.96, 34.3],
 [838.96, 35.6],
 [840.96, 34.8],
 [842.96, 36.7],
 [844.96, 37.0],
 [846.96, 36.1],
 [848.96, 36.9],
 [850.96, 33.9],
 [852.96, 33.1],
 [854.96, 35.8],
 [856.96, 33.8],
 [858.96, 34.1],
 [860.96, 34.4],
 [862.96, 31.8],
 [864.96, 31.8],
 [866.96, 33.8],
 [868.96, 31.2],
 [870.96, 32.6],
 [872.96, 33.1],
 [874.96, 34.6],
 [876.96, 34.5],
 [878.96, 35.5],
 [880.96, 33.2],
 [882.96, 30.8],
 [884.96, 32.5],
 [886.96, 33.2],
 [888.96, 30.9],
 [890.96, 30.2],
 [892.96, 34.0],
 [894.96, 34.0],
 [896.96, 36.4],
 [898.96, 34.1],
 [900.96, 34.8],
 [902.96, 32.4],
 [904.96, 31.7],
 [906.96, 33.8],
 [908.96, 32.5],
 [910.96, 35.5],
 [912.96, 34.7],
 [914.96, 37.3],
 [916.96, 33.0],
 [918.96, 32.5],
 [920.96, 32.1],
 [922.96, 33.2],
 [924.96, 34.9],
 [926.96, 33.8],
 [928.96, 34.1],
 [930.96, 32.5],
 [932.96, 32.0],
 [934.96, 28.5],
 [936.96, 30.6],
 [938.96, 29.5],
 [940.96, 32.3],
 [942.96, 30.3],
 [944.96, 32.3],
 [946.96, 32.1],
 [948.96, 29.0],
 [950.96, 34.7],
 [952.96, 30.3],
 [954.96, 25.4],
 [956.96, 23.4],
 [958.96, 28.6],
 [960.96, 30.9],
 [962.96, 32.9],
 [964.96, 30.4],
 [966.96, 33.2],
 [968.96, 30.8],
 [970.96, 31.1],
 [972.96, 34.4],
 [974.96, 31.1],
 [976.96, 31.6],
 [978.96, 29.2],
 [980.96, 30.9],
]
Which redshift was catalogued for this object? 0.12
